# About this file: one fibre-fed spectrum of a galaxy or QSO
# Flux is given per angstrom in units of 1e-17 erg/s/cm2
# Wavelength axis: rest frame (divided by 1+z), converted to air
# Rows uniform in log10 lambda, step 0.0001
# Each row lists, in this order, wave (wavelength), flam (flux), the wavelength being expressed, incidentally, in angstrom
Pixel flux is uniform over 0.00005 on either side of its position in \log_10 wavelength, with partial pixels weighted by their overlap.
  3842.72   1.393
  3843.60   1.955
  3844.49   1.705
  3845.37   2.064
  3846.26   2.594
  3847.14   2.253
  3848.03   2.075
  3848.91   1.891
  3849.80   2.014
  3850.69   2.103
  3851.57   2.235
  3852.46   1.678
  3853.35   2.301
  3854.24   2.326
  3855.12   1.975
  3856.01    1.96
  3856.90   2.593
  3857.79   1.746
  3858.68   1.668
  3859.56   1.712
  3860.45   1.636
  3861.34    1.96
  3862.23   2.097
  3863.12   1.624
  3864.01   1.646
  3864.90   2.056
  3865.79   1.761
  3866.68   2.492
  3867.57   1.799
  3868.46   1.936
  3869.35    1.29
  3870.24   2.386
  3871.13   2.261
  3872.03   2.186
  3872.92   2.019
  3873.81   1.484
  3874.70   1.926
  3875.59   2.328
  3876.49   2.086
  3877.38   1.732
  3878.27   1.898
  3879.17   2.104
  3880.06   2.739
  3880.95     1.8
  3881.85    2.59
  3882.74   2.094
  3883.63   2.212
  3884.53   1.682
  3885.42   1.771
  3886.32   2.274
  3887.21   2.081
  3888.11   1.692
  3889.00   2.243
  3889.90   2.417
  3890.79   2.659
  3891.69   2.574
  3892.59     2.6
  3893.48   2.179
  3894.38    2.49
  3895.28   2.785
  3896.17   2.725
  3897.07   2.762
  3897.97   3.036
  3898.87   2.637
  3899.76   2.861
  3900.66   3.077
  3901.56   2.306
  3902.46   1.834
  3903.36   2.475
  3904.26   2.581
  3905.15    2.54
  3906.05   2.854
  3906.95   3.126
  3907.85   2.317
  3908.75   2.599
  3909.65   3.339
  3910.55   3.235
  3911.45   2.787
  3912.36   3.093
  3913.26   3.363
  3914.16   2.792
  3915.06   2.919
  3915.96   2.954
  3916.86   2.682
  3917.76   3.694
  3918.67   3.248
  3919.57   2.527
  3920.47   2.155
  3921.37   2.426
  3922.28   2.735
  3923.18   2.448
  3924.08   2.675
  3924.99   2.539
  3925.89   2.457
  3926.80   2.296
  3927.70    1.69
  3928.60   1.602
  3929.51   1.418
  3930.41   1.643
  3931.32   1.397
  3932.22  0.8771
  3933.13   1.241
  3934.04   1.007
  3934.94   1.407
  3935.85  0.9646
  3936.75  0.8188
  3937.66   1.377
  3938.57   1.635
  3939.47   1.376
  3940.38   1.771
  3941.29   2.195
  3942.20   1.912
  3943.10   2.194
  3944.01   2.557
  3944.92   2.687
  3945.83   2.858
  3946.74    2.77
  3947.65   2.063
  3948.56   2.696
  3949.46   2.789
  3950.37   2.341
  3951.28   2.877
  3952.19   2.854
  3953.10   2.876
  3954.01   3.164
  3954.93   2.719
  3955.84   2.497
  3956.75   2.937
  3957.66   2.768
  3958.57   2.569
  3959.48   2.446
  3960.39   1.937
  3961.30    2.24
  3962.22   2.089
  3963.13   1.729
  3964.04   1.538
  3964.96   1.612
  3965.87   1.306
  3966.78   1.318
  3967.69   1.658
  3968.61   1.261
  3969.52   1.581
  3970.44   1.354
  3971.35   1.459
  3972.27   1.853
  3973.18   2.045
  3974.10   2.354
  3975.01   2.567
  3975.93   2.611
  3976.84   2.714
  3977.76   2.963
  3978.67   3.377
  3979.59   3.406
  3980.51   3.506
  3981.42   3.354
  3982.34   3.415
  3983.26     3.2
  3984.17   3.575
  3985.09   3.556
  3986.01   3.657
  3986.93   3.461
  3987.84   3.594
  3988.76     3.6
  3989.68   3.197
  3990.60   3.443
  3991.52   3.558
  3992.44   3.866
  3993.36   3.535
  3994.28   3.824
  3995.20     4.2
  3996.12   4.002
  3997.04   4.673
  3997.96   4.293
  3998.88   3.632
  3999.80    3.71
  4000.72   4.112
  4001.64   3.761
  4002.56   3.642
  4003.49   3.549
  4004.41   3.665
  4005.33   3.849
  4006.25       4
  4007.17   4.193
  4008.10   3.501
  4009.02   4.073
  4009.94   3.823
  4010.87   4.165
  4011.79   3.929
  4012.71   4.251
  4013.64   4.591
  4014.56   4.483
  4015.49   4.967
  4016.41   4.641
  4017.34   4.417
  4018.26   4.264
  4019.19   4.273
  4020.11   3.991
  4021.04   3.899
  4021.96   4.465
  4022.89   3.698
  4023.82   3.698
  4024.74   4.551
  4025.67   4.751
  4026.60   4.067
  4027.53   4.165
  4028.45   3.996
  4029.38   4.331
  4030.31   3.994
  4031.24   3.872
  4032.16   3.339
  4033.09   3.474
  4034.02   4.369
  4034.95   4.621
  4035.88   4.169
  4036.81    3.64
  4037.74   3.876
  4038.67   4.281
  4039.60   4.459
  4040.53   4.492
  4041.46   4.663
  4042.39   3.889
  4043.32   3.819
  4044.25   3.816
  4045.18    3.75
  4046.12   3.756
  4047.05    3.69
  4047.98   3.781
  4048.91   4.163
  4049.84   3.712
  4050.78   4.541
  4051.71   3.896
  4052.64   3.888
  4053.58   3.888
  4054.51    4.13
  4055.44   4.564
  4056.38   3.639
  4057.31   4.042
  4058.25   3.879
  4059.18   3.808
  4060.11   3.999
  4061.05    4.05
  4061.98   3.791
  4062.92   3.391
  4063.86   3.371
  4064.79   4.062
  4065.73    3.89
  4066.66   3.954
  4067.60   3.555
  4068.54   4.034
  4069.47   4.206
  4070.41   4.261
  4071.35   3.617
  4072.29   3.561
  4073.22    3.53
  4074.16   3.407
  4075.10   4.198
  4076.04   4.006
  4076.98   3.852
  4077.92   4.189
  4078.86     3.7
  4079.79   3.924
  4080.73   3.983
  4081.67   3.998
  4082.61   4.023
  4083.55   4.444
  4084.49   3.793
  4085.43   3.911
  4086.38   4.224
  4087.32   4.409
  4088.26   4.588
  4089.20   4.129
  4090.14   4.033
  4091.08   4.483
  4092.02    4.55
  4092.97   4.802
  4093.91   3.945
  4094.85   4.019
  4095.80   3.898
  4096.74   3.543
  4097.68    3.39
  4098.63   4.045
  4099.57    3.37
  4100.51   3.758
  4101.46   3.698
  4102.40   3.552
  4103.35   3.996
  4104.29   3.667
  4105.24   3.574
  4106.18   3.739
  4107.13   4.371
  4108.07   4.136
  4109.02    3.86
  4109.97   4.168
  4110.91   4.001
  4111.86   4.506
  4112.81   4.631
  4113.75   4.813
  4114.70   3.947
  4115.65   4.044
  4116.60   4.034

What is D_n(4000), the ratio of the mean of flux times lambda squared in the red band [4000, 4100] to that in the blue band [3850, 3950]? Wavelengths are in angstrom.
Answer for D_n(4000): 1.95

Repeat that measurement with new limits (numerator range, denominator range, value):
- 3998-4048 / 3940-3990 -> 1.64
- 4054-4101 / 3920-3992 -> 1.79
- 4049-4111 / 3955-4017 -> 1.30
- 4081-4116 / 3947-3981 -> 1.86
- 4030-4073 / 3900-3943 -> 1.86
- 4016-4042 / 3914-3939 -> 2.14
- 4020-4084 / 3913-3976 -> 1.95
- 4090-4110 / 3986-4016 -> 1.05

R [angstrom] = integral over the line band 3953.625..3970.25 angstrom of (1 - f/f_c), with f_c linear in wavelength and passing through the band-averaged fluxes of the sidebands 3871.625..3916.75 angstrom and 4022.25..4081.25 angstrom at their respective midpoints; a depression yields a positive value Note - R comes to 5.6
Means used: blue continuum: 2.46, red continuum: 3.96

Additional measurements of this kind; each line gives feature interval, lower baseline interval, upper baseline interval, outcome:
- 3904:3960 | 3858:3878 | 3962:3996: 0.3 angstrom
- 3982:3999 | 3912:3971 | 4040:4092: -4.8 angstrom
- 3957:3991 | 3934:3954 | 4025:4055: 2.6 angstrom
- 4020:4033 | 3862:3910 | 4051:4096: -1.8 angstrom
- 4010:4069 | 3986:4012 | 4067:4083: -3.1 angstrom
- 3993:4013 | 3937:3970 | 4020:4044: -3.2 angstrom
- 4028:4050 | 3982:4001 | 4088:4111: -1.0 angstrom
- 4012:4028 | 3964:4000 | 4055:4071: -4.2 angstrom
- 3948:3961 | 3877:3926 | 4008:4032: 2.4 angstrom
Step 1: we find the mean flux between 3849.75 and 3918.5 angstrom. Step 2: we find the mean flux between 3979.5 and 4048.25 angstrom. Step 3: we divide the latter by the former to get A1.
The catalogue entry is 1.70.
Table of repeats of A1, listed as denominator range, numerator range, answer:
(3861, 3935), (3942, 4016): 1.33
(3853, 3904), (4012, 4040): 1.93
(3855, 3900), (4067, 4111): 1.85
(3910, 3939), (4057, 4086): 1.77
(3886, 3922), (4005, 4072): 1.51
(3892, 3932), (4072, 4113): 1.55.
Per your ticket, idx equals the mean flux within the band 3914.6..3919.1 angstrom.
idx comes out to 3.1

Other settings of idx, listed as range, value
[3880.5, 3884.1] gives 2.17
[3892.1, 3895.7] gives 2.51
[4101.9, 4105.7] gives 3.7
